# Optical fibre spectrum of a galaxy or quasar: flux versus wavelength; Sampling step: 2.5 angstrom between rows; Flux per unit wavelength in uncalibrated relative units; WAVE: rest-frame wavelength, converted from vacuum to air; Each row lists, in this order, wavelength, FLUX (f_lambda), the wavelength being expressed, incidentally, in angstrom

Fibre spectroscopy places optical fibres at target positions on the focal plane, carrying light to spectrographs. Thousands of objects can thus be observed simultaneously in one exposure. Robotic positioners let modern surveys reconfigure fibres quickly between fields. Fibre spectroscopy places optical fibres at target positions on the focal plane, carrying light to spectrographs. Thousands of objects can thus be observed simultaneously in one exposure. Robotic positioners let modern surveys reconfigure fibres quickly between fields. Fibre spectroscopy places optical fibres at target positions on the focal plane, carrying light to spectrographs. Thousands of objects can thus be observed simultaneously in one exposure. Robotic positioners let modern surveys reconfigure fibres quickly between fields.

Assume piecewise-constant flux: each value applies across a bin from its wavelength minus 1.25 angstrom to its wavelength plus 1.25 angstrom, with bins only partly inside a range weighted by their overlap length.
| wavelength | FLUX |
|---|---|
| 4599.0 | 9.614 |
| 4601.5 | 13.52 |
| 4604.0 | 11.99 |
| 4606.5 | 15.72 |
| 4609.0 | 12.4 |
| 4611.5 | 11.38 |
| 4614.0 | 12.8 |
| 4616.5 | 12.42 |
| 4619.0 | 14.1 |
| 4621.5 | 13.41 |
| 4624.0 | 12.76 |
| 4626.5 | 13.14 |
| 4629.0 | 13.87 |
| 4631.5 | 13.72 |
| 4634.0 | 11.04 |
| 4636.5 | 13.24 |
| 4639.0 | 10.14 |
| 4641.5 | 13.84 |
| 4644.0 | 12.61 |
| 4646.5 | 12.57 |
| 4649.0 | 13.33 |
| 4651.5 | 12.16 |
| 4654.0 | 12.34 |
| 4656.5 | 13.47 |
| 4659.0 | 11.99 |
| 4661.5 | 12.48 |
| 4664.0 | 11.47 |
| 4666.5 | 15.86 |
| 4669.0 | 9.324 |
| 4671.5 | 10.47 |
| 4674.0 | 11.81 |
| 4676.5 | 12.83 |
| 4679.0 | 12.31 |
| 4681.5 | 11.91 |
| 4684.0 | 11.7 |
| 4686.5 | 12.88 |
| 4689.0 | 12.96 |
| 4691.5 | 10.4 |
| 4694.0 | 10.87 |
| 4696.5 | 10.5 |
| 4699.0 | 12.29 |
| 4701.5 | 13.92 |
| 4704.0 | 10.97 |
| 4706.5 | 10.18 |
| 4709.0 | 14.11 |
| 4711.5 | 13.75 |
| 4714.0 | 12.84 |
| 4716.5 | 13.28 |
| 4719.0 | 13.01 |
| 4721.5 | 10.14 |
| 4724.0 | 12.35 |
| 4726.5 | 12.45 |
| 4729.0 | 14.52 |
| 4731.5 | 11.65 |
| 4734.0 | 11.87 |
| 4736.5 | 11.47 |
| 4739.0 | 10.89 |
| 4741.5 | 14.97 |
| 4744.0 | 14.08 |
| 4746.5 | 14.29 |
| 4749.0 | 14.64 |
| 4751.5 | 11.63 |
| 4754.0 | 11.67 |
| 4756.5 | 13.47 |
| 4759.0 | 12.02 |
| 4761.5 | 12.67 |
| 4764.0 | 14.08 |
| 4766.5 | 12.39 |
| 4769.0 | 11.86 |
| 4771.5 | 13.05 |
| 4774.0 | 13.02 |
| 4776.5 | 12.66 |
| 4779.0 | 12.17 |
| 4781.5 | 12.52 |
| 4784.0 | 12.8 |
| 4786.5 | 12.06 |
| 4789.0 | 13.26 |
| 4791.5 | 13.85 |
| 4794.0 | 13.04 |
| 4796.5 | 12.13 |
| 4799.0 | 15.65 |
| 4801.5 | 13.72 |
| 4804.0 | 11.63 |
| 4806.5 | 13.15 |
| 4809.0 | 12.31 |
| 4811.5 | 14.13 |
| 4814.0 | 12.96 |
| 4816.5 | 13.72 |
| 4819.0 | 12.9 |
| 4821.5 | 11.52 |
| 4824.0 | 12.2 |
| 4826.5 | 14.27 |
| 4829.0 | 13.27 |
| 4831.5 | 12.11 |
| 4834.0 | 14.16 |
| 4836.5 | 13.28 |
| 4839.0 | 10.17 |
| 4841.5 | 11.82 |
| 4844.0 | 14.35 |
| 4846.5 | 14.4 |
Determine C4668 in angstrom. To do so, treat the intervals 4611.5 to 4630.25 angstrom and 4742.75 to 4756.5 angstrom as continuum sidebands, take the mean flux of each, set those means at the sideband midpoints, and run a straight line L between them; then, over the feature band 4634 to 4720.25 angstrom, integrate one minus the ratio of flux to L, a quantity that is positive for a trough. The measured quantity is 5.9 angstrom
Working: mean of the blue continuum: 13.1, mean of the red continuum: 13.3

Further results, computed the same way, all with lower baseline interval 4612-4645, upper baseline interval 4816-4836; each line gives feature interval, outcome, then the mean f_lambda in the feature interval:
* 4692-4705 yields 1.2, 11.6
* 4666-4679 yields 1.0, 11.9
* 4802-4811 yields 0.3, 12.6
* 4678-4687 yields 0.5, 12.1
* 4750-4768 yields 0.5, 12.6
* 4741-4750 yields -1.1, 14.5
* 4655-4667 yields 0.0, 12.9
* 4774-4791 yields 0.4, 12.7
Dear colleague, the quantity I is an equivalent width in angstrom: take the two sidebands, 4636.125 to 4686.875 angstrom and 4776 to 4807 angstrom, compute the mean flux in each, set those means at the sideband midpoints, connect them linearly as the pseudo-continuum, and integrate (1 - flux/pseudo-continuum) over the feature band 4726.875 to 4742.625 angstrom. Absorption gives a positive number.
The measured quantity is 0.2 angstrom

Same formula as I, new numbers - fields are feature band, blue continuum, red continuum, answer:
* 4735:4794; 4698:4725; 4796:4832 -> -0.35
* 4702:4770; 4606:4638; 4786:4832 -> 2.03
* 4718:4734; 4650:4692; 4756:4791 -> 0.21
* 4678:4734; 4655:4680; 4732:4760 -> 1.23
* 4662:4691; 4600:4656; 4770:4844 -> 1.69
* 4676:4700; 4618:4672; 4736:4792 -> 1.66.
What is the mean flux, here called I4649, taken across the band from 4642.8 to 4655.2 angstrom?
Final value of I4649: 12.6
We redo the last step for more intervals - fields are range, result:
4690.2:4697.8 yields 10.6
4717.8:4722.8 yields 11.6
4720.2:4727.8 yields 11.7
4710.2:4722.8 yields 12.6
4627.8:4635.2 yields 12.9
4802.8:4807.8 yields 12.4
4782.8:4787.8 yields 12.4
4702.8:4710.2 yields 11.7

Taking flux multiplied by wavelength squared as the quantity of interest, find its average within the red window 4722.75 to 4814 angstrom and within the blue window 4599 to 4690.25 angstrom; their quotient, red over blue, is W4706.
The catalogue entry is 1.1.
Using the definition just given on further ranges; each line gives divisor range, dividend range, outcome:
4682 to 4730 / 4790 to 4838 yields 1.12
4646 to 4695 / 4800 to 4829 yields 1.14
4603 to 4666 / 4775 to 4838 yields 1.10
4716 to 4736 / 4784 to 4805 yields 1.10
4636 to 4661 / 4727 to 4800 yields 1.08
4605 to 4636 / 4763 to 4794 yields 1.05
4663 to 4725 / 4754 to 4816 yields 1.11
